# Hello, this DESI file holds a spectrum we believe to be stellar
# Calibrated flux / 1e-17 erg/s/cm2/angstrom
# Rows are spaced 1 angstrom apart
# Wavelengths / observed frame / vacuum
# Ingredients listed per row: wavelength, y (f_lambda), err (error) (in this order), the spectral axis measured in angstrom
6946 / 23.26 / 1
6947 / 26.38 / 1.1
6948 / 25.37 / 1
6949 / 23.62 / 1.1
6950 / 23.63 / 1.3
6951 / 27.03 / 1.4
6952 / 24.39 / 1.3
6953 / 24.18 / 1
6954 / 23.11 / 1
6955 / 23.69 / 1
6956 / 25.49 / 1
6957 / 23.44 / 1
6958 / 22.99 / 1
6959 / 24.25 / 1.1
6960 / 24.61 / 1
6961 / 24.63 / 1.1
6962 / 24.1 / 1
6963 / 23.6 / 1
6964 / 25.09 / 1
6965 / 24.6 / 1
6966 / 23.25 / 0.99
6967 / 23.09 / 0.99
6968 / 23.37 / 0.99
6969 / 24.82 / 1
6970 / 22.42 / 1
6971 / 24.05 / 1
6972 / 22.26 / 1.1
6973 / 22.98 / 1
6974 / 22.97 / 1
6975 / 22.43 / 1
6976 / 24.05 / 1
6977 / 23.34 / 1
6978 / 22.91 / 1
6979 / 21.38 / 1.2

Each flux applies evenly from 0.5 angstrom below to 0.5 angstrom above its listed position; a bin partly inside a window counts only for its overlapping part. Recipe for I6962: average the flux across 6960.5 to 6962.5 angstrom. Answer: 24.4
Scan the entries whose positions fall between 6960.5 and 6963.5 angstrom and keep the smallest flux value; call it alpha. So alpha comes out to 23.6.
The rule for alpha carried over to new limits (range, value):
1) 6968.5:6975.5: 22.26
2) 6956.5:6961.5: 22.99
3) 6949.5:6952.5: 23.63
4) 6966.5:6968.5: 23.09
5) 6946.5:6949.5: 23.62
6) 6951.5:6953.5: 24.18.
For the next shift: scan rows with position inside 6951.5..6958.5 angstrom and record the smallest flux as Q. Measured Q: 22.99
